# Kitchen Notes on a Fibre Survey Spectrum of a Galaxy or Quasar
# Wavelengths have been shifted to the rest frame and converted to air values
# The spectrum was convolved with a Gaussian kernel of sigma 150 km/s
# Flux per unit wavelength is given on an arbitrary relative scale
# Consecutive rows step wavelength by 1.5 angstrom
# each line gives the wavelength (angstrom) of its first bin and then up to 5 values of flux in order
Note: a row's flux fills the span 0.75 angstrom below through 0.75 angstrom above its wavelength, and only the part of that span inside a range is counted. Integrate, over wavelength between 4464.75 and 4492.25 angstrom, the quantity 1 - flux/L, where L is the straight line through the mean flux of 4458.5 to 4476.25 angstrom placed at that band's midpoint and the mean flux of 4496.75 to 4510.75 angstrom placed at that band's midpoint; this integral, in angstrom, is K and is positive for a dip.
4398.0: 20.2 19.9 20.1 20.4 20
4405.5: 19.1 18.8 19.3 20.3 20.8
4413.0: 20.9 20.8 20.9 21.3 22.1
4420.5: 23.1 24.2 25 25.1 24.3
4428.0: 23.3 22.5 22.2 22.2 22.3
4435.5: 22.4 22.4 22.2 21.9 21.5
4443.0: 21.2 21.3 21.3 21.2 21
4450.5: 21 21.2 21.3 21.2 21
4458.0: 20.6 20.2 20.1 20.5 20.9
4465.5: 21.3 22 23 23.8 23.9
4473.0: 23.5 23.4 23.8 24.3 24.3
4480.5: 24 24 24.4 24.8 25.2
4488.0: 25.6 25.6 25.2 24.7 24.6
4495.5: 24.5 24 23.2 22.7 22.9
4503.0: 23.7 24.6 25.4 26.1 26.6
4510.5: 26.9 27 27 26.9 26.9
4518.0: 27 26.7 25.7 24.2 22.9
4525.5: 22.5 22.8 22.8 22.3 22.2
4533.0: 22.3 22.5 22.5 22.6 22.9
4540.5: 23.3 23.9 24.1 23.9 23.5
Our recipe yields -1.4 angstrom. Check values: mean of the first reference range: 22.1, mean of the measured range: 24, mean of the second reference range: 24.6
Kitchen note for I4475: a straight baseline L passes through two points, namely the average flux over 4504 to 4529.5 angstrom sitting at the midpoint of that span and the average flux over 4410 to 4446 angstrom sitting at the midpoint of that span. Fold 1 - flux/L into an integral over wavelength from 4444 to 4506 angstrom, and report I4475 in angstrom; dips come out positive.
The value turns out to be 2.6 angstrom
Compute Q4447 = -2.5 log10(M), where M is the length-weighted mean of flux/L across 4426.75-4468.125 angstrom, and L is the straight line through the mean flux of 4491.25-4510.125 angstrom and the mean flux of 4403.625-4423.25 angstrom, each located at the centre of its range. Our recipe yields 0.040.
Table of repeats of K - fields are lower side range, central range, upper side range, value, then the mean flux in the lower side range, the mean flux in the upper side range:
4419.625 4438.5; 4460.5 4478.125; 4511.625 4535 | 0.9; 23.2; 24.5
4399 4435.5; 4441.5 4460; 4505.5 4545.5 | 1.2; 21.6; 24.4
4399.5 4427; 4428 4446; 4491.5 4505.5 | 0.1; 21.4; 23.9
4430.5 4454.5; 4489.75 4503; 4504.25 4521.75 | 0.7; 21.7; 26.5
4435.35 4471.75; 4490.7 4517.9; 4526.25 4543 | -3.6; 21.5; 22.8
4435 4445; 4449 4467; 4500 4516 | 1.5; 21.8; 25.6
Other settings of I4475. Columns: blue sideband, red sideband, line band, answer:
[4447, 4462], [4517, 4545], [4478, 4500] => -2.4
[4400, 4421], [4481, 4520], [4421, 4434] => -1.3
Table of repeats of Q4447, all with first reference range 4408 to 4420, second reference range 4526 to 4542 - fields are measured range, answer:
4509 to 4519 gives -0.20 mag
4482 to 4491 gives -0.14 mag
